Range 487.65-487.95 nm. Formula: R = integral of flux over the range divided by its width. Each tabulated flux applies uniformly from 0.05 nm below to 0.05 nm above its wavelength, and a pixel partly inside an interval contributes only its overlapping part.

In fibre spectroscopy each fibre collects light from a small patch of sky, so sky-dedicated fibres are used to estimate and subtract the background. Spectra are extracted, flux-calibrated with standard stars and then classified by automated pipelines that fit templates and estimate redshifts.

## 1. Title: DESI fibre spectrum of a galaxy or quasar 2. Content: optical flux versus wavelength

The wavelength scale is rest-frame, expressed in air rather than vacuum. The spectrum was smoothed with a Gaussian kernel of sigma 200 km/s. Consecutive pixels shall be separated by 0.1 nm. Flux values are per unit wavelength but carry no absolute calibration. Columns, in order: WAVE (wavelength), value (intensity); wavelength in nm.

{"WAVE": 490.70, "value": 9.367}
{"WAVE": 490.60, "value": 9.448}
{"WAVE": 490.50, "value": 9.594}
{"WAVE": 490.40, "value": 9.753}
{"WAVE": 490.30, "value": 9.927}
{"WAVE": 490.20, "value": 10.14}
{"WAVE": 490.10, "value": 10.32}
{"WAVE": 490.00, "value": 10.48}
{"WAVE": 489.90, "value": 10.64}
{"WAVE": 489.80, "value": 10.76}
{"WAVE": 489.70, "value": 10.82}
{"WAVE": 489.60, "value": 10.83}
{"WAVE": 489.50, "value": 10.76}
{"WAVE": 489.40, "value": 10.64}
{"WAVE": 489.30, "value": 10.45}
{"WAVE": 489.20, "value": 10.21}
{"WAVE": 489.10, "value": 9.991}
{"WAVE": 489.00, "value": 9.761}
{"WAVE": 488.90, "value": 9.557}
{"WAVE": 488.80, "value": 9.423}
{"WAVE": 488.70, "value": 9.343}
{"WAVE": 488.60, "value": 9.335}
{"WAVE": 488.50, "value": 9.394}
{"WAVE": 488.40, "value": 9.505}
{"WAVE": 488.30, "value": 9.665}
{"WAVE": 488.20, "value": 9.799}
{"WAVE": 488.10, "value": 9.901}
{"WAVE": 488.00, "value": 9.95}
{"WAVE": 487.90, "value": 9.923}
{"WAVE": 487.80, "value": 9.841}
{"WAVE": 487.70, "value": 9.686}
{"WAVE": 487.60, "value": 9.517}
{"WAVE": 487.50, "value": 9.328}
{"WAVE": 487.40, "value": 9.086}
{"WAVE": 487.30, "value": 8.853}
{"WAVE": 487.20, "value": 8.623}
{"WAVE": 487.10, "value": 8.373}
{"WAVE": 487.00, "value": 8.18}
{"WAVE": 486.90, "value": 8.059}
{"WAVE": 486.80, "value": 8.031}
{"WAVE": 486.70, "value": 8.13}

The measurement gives 9.82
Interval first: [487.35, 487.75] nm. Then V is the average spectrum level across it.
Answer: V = 9.4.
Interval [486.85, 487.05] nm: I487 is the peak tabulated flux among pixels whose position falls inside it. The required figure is 8.18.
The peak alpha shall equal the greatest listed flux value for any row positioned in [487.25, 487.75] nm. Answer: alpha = 9.686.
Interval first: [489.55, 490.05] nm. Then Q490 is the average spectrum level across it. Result 10.7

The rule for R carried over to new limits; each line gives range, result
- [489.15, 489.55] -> 10.5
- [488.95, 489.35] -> 10.1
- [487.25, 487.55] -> 9.09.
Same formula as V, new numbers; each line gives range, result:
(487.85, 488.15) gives 9.92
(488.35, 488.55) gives 9.45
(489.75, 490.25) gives 10.5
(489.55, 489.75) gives 10.8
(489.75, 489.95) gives 10.7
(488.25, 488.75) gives 9.45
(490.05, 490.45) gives 10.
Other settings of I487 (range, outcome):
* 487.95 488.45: 9.95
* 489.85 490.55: 10.64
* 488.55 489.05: 9.761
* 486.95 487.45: 9.086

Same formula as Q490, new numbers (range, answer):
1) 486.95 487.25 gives 8.39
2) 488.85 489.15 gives 9.77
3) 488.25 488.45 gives 9.59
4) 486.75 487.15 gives 8.16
